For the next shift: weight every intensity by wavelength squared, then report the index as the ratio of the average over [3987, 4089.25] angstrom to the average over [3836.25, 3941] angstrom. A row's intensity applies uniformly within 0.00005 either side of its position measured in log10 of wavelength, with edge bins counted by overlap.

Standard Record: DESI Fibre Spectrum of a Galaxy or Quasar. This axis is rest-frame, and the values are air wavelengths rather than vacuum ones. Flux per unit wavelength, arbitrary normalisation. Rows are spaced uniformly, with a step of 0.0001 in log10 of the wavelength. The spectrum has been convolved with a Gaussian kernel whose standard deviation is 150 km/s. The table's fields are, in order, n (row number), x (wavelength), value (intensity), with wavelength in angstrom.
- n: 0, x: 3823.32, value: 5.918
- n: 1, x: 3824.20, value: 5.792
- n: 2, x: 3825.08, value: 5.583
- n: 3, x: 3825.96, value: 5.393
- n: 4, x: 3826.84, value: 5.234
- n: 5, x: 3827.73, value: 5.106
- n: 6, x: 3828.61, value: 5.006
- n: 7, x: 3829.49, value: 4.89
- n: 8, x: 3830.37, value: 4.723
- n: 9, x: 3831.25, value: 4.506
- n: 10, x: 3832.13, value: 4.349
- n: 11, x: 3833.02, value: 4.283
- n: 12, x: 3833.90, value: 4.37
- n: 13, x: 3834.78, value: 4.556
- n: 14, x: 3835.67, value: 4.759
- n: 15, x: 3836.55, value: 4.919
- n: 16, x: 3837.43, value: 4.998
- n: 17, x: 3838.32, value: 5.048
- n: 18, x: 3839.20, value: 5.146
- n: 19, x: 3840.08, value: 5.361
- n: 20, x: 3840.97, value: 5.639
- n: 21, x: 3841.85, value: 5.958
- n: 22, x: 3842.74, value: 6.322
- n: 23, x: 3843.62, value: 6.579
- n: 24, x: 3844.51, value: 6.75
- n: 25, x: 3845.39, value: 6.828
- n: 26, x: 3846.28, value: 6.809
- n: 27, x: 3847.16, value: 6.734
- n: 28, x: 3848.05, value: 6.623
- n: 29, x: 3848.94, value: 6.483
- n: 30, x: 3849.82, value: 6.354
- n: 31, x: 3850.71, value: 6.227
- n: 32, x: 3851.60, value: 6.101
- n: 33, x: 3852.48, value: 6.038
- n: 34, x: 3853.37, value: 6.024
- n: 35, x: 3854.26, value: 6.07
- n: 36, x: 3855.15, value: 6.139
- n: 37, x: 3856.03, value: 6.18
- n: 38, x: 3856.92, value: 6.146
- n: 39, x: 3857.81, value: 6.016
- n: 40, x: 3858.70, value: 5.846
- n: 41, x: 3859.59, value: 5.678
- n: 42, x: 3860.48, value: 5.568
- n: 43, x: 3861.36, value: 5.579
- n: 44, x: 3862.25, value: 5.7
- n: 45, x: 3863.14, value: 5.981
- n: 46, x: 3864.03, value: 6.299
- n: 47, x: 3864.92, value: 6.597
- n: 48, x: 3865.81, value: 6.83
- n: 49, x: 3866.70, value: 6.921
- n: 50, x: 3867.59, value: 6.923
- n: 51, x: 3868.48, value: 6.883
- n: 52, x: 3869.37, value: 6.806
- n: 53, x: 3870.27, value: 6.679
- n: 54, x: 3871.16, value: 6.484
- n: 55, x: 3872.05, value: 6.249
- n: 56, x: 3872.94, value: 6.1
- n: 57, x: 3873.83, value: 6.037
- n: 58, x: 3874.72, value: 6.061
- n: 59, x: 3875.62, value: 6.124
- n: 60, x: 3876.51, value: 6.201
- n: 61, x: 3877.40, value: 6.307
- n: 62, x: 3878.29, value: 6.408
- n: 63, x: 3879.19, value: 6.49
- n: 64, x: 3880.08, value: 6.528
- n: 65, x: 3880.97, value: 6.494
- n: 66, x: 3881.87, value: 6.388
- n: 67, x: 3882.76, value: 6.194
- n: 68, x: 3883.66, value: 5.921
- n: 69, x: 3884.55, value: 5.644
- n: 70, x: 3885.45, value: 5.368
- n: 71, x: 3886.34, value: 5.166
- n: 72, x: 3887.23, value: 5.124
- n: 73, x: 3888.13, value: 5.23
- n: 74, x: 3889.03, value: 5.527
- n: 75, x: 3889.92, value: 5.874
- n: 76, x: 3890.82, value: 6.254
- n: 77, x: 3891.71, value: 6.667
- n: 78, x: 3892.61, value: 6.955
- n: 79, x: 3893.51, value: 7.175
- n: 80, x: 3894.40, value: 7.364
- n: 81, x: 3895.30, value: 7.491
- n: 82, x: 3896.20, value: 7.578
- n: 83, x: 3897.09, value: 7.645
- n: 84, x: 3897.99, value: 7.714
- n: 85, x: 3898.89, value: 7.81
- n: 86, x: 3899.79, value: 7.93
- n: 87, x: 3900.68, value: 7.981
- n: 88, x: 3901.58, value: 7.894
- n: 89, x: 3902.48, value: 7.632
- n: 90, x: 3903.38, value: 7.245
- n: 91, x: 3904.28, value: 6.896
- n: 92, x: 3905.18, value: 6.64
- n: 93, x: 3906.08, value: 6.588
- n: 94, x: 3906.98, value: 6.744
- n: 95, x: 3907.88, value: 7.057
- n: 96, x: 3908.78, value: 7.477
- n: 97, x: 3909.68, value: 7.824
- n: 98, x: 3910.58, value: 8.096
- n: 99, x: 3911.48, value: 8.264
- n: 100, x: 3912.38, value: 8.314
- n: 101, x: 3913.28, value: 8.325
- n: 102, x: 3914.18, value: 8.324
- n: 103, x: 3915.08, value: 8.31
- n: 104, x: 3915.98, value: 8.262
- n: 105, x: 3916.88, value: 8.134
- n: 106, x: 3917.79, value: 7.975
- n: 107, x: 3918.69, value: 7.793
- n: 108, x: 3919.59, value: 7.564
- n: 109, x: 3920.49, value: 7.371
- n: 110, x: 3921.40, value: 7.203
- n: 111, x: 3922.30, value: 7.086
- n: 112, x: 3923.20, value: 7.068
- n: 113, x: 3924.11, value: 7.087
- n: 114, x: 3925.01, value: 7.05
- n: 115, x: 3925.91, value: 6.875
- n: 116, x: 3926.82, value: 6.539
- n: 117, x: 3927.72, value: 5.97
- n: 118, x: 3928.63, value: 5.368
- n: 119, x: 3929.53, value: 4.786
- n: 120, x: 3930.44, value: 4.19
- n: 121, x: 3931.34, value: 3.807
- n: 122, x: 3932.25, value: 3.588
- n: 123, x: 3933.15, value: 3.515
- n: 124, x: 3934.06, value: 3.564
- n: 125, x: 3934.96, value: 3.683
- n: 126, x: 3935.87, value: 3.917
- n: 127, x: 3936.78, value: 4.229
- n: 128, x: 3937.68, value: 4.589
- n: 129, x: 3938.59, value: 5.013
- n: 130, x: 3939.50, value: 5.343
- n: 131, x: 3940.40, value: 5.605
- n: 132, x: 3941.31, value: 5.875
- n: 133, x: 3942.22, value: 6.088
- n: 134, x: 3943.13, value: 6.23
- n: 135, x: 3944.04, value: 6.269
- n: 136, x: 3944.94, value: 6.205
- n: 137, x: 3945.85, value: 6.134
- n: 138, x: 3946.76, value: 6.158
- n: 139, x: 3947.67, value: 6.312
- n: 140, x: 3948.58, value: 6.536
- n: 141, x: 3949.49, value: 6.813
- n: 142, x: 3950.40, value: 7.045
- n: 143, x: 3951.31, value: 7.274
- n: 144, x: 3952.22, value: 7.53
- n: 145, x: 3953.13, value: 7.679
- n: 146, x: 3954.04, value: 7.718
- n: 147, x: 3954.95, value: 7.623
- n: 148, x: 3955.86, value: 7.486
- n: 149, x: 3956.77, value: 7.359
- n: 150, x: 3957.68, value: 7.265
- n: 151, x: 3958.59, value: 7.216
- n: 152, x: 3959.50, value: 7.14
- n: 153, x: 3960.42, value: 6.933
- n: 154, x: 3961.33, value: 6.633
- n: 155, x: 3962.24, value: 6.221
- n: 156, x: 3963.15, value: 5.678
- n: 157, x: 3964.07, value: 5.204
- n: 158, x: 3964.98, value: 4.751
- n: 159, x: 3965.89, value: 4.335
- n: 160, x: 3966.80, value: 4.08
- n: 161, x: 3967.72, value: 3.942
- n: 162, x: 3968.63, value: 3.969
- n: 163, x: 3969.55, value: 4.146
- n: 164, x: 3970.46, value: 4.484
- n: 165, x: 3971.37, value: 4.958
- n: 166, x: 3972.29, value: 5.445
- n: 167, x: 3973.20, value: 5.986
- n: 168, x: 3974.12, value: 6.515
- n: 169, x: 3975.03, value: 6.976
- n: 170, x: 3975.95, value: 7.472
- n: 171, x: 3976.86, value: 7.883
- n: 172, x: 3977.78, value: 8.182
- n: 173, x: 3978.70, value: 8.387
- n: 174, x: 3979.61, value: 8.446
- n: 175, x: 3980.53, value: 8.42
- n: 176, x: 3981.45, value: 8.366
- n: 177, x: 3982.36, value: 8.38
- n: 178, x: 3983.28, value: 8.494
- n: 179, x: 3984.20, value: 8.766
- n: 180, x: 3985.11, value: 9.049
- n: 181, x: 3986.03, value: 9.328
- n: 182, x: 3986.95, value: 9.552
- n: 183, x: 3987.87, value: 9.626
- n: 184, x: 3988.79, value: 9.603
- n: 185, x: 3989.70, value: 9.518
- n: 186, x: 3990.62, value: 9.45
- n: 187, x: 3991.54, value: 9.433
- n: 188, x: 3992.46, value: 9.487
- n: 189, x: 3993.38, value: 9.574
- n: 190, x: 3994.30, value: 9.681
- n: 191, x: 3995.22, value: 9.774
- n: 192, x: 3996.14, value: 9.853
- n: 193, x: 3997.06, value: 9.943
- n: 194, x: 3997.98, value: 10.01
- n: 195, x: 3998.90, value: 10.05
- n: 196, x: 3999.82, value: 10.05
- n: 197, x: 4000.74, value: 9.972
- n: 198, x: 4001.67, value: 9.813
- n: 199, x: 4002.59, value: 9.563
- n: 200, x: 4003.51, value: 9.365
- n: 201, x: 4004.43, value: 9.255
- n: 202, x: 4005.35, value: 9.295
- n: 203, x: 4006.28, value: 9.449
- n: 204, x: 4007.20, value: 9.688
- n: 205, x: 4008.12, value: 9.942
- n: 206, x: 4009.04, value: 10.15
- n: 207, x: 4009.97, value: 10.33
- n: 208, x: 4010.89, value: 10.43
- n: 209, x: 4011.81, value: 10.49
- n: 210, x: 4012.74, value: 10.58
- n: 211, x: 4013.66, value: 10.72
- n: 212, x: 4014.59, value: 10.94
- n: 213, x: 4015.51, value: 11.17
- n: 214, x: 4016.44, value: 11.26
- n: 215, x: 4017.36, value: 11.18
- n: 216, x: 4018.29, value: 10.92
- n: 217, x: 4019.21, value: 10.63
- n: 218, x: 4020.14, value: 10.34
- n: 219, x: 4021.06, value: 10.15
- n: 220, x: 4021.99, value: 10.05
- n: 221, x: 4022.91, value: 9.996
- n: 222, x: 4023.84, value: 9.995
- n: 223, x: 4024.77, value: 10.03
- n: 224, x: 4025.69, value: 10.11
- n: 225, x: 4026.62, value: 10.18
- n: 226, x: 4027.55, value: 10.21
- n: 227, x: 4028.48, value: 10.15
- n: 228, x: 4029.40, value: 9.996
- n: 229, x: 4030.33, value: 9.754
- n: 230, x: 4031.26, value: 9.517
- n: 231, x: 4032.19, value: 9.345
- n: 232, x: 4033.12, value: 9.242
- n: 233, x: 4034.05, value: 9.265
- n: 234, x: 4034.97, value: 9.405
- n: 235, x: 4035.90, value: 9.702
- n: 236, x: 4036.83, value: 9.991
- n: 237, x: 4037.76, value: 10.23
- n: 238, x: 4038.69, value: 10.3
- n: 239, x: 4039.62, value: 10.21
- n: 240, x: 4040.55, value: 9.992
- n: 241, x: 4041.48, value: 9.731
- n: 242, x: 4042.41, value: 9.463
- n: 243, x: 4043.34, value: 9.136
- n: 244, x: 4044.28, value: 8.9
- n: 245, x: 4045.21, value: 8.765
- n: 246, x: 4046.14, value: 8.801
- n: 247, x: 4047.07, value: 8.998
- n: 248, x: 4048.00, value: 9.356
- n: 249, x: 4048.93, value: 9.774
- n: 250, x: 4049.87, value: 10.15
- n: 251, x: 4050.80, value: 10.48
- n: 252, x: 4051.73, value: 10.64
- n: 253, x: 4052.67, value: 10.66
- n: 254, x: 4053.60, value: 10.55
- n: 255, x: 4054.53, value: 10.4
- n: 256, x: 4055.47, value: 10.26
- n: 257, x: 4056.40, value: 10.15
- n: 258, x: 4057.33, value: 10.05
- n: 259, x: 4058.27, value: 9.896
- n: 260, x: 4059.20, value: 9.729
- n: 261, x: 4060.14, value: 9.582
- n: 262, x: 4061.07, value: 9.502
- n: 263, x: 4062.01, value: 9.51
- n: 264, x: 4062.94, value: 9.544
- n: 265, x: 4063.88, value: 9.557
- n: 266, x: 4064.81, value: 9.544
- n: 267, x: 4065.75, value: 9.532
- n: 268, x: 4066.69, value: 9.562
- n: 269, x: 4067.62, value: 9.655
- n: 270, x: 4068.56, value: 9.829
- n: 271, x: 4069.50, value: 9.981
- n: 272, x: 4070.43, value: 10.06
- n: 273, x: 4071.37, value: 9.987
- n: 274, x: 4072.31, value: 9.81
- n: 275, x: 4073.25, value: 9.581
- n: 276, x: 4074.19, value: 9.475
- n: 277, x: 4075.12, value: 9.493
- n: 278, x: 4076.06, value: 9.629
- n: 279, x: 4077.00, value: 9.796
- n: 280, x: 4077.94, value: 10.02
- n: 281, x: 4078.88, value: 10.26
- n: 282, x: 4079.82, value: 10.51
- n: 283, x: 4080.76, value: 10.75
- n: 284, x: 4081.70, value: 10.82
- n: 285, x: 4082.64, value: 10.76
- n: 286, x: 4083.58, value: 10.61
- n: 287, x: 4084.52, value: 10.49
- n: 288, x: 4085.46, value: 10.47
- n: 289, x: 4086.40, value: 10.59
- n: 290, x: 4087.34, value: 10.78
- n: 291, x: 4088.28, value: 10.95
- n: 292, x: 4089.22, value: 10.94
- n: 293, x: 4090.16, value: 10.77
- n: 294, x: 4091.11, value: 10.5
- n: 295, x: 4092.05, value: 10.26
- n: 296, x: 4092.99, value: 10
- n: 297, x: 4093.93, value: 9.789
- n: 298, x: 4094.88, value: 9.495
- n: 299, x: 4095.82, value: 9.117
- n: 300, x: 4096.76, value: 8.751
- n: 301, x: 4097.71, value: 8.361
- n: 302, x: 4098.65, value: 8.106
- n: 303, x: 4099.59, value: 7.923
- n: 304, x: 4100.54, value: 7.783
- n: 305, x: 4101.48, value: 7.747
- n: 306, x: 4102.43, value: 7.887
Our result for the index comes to 1.69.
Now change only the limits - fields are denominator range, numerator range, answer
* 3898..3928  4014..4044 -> 1.42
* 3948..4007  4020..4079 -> 1.30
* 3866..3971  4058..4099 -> 1.68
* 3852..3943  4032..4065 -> 1.64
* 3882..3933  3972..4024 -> 1.45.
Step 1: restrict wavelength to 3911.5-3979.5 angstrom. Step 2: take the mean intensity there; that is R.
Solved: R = 6.27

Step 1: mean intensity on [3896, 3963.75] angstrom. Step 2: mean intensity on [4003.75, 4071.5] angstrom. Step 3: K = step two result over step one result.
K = 1.49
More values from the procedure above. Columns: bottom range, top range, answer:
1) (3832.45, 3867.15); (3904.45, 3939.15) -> 1.09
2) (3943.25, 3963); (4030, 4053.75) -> 1.40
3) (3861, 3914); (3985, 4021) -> 1.48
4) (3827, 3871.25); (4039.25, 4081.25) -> 1.68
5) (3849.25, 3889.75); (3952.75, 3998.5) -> 1.23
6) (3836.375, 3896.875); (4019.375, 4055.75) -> 1.59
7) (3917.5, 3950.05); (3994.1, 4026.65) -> 1.75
